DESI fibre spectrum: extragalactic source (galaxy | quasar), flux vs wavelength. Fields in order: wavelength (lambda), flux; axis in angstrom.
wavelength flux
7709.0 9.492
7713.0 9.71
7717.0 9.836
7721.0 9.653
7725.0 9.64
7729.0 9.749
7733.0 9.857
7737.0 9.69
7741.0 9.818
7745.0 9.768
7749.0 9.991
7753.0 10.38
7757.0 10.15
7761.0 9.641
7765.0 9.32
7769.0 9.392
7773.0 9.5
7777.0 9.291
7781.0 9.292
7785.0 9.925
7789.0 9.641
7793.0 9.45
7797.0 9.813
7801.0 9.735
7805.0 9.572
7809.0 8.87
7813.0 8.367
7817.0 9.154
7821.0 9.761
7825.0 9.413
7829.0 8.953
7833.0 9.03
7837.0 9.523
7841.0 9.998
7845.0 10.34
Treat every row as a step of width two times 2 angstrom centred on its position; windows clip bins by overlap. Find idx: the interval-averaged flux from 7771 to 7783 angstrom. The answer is 9.36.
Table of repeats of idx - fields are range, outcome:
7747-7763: 10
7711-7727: 9.71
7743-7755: 10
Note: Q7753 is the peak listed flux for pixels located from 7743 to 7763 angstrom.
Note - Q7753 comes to 10.38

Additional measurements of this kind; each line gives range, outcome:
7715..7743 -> 9.857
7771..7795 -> 9.925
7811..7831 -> 9.761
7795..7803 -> 9.813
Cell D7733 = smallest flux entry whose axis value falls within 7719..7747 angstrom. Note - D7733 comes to 9.64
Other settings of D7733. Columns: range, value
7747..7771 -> 9.32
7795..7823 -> 8.367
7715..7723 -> 9.653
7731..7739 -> 9.69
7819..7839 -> 8.953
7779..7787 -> 9.292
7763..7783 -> 9.291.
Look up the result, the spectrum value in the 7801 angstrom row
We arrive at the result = 9.735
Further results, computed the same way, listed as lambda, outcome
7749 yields 9.991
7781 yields 9.292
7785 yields 9.925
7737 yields 9.69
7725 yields 9.64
